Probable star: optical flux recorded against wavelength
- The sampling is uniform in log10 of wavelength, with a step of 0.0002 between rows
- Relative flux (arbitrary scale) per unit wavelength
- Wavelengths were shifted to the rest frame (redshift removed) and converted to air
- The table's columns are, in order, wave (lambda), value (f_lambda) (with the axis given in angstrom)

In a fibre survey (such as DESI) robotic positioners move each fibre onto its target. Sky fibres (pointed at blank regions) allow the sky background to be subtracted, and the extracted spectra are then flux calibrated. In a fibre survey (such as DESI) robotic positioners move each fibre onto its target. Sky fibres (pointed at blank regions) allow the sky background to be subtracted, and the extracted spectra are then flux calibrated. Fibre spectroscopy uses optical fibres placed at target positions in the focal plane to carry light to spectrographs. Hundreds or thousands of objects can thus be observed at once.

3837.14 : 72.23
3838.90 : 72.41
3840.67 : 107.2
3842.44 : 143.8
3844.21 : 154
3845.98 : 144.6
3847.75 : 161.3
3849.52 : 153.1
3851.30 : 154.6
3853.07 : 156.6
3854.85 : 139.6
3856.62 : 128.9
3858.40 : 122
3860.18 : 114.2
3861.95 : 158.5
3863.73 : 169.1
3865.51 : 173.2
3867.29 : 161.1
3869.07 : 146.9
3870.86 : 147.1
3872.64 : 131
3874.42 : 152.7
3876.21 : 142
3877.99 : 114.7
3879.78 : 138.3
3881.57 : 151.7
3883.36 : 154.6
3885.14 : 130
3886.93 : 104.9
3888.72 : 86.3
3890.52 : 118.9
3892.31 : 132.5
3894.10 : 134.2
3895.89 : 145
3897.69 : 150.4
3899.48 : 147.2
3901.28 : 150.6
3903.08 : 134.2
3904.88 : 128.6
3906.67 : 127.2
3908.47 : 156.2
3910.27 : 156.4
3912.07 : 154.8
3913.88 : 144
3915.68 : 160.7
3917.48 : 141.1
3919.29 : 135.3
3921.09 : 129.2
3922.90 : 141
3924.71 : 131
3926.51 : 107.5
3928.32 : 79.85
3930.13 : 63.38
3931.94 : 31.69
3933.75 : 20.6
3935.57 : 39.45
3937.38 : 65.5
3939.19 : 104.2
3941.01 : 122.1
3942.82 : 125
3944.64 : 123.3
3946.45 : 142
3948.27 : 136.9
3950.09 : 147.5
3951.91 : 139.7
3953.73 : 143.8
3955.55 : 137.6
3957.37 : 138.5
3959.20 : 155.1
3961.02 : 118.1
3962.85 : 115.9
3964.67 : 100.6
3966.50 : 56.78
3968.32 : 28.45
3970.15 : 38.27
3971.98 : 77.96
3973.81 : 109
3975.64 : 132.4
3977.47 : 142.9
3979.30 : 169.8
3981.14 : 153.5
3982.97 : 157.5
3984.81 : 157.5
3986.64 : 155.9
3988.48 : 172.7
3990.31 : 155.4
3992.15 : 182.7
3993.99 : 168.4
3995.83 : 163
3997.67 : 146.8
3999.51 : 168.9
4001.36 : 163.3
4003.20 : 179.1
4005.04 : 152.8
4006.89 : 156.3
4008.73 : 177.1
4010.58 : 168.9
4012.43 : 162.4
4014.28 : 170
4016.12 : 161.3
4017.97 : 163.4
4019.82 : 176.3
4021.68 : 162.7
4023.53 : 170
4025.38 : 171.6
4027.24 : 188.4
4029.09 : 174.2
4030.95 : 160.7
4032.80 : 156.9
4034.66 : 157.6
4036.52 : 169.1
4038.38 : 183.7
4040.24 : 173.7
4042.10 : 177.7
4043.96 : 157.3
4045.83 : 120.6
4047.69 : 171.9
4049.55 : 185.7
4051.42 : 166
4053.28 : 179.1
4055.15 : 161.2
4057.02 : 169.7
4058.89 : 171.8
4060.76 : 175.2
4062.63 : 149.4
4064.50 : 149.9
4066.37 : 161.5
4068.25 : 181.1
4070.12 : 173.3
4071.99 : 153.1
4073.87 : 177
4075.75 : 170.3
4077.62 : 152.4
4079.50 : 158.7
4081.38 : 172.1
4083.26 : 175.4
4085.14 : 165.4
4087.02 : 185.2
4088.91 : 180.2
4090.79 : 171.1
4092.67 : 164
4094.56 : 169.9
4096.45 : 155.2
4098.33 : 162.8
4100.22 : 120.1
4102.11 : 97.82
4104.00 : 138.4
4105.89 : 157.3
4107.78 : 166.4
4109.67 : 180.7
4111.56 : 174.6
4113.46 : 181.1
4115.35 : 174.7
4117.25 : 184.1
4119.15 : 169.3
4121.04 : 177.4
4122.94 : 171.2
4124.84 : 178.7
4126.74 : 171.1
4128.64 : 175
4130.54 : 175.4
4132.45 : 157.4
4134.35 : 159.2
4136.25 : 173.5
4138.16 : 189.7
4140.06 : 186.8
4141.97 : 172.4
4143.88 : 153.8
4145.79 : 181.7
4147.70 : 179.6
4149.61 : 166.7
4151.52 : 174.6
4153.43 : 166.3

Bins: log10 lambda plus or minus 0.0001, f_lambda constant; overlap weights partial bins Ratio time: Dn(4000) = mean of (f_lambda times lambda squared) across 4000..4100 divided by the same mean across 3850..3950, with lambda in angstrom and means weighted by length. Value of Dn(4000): 1.40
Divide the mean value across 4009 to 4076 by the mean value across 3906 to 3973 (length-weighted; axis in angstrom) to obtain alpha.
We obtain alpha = 1.50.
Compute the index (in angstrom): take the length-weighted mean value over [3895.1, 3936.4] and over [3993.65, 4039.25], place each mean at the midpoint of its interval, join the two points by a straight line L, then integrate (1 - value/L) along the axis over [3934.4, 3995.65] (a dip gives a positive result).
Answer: 8.17 angstrom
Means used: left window 121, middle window 125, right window 167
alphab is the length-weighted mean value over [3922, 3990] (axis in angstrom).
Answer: 114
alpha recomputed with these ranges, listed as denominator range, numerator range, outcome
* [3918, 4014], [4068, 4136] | 1.30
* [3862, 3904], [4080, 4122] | 1.17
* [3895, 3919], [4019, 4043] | 1.17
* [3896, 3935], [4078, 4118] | 1.33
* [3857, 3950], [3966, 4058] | 1.22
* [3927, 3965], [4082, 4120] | 1.53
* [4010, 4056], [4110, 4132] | 1.05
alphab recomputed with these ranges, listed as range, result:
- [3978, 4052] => 166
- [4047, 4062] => 172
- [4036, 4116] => 165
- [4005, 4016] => 165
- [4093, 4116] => 157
